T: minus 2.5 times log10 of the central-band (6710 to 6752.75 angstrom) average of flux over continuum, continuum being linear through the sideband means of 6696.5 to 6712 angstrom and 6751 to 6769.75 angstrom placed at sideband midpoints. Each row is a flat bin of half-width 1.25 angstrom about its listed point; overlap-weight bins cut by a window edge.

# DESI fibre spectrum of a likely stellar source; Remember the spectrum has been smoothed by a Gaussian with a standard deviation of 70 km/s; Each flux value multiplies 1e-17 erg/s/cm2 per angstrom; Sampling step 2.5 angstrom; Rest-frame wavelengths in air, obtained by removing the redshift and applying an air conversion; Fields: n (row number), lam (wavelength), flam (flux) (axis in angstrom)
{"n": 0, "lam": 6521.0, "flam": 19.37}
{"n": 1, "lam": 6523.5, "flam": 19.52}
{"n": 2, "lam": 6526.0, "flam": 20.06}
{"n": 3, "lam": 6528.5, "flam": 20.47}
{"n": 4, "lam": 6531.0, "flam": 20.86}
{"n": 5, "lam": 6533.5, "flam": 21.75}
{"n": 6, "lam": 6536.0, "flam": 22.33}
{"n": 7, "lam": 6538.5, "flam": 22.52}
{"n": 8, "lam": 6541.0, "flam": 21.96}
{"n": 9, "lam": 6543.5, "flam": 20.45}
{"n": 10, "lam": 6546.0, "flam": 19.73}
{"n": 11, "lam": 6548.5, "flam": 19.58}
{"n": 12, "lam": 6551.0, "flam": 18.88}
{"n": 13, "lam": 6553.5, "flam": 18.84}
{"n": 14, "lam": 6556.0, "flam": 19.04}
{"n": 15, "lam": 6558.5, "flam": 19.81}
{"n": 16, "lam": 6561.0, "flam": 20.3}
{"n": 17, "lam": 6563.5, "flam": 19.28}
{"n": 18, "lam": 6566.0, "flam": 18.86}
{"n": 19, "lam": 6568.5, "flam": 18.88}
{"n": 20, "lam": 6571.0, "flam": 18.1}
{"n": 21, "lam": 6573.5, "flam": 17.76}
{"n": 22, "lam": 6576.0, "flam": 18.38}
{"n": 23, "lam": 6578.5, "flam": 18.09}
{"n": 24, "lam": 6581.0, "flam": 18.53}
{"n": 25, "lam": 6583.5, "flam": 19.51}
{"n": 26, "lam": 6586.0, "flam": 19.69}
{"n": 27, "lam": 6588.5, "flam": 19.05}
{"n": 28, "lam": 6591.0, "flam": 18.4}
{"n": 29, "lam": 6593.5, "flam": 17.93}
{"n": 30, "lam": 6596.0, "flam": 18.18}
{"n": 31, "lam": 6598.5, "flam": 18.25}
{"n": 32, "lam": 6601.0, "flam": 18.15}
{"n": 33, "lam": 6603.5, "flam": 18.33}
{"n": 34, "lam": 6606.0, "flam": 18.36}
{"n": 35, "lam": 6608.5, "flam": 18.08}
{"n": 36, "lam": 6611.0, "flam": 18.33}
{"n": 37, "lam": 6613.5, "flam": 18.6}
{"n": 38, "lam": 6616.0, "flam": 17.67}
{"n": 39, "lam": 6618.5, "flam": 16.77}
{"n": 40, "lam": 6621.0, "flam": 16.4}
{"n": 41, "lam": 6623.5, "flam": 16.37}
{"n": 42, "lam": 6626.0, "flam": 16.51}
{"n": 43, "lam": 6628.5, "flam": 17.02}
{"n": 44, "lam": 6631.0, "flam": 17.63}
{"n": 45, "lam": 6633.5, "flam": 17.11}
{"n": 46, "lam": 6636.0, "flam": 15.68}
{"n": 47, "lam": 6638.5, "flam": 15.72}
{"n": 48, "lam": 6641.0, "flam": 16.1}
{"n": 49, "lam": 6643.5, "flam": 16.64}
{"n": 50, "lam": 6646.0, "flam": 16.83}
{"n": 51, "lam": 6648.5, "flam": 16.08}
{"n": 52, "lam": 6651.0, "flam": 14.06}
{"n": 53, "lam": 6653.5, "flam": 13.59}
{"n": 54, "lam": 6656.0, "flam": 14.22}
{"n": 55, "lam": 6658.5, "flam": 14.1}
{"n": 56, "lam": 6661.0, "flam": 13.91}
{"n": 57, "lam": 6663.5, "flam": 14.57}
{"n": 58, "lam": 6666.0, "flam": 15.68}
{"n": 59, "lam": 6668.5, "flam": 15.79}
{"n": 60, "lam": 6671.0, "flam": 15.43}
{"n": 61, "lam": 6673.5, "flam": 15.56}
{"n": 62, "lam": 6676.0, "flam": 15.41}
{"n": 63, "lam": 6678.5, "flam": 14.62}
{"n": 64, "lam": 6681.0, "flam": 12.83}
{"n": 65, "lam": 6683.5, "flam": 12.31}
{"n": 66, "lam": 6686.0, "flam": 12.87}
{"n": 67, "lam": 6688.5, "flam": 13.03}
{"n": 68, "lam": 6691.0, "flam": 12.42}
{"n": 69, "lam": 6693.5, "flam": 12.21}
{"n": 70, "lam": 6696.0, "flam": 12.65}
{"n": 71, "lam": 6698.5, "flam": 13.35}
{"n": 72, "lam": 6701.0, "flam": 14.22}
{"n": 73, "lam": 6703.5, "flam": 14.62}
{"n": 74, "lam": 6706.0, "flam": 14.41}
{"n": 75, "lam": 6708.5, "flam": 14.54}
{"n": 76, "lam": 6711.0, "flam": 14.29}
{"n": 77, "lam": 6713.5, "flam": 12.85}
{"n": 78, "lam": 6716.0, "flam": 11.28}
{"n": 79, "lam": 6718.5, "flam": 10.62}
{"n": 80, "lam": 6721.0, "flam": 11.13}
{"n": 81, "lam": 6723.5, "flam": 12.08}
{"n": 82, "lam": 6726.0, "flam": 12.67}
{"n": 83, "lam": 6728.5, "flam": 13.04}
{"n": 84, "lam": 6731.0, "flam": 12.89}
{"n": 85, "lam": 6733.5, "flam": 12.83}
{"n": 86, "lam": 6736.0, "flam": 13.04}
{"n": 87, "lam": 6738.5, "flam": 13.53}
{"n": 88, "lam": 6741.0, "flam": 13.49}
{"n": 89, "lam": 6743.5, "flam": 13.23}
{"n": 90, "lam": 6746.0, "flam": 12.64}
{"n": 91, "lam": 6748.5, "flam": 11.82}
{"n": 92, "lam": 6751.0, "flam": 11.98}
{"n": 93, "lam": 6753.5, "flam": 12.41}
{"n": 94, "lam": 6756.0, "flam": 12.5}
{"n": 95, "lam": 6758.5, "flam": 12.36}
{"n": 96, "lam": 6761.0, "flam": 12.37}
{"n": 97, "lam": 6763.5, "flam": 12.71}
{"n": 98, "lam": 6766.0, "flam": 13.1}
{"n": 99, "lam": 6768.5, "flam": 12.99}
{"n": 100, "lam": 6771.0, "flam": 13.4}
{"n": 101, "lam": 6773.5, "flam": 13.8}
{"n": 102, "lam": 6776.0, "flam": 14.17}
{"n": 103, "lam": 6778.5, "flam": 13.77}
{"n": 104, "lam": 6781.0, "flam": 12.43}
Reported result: 0.07 mag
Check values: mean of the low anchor 14.2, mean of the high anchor 12.6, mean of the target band 12.5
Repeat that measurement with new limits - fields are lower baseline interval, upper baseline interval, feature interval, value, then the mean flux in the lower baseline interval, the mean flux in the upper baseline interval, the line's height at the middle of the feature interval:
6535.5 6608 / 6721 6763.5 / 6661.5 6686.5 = 0.05 mag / 19.2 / 12.6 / 15.3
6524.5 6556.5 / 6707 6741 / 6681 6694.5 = 0.13 mag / 20.5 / 12.7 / 14.3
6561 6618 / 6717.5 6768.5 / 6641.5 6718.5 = 0.07 mag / 18.5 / 12.5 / 15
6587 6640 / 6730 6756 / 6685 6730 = 0.09 mag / 17.6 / 12.8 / 14.1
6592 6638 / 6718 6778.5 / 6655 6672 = 0.07 mag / 17.5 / 12.7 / 15.8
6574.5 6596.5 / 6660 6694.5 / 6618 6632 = -0.01 mag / 18.6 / 14.1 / 16.7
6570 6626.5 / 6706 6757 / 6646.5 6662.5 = 0.10 mag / 18.1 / 12.7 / 15.8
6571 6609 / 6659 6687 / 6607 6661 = 0.00 mag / 18.4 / 14.5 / 16.3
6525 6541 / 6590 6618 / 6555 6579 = 0.06 mag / 21.4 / 18.2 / 19.9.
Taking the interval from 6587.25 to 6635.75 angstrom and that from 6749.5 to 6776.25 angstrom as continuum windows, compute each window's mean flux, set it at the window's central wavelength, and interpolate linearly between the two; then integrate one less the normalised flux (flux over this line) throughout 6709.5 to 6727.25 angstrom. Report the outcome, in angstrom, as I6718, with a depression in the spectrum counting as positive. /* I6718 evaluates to 2.6 angstrom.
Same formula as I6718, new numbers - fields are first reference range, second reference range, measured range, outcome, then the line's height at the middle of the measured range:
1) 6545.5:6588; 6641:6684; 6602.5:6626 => -0.9 angstrom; 17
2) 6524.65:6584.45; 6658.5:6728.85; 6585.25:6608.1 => -0.7 angstrom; 17.9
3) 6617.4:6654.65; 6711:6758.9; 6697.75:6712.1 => -0.7 angstrom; 13.6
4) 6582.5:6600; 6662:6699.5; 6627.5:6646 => -0.3 angstrom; 16.3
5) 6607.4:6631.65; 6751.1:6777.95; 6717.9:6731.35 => 2.0 angstrom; 14.2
